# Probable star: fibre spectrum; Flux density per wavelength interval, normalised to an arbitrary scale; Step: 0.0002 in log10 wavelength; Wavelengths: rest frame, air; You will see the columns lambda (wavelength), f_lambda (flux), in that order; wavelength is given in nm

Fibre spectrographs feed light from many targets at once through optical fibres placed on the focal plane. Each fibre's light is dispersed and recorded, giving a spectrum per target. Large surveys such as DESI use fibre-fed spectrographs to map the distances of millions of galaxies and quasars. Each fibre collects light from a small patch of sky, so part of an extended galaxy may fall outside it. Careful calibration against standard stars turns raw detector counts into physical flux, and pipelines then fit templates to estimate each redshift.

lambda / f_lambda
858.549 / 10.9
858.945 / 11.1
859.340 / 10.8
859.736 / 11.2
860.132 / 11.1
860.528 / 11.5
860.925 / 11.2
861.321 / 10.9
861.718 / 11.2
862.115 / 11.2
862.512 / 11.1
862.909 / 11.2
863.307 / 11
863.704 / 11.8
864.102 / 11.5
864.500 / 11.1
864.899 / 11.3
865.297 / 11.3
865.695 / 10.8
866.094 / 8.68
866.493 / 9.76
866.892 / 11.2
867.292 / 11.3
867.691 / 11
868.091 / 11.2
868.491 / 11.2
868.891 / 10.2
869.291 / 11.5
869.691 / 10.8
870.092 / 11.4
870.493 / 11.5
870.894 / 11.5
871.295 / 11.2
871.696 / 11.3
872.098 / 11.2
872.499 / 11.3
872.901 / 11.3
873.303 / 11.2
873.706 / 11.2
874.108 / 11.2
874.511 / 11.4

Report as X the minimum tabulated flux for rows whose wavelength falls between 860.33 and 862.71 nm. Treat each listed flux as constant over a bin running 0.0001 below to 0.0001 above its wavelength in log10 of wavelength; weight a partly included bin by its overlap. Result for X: 10.9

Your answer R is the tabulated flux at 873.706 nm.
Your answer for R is 11.2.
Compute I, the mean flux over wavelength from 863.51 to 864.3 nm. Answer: 11.6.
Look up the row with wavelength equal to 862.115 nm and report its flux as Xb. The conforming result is 11.2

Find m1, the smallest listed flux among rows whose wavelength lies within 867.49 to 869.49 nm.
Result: 10.2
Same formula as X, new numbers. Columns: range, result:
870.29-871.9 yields 11.2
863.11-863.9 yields 11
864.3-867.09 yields 8.68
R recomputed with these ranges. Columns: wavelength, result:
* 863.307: 11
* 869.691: 10.8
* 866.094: 8.68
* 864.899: 11.3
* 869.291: 11.5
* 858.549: 10.9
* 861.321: 10.9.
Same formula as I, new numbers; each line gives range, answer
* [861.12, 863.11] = 11.1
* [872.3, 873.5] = 11.3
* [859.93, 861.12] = 11.3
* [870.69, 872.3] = 11.3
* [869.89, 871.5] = 11.4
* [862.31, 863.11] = 11.1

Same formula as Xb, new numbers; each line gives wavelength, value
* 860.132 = 11.1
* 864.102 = 11.5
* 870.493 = 11.5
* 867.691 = 11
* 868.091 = 11.2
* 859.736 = 11.2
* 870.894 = 11.5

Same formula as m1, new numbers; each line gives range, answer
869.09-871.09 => 10.8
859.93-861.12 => 11.1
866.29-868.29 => 9.76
